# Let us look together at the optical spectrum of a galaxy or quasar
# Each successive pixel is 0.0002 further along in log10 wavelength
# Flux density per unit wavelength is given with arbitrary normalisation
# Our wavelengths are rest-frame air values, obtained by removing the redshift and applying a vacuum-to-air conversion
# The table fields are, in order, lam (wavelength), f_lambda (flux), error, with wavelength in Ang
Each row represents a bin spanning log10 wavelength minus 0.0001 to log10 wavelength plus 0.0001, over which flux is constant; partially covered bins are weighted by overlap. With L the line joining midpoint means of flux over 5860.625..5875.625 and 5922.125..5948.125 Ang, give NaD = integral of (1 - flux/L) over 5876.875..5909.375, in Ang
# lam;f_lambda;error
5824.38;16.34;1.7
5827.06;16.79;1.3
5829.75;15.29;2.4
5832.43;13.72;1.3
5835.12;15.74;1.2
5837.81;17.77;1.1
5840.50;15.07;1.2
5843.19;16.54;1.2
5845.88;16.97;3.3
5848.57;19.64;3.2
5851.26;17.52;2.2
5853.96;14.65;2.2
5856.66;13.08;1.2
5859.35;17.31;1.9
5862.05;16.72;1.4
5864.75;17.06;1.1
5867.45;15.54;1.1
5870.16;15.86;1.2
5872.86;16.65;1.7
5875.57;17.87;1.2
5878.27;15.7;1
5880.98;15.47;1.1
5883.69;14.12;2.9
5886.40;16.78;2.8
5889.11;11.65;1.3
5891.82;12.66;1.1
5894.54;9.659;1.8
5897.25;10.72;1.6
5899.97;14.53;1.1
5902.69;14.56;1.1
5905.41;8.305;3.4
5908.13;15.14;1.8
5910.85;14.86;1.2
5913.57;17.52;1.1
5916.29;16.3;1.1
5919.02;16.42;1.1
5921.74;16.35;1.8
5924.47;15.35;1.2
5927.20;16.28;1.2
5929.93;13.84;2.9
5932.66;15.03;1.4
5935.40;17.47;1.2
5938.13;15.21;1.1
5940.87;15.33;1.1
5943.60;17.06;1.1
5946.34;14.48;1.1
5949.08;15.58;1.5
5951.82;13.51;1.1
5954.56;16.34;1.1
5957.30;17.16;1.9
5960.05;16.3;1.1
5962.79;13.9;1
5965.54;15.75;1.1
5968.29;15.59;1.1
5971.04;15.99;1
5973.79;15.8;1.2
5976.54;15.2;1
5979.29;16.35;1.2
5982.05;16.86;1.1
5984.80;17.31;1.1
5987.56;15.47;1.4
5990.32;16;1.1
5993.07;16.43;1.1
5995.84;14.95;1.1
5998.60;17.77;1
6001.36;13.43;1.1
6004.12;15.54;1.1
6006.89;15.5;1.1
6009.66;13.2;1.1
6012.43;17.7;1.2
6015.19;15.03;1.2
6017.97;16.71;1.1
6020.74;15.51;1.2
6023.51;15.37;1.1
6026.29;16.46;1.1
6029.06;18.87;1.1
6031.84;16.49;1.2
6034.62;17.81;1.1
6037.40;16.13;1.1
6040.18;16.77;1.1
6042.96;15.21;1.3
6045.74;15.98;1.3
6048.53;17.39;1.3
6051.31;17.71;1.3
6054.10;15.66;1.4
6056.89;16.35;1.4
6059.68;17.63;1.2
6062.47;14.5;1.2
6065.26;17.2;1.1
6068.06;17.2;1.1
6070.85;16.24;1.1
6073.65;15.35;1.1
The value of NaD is 5.8 Ang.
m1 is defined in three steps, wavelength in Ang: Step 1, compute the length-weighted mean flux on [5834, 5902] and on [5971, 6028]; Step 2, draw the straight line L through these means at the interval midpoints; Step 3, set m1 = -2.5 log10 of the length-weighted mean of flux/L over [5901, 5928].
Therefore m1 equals 0.03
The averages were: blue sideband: 15.4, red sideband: 15.9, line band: 15.1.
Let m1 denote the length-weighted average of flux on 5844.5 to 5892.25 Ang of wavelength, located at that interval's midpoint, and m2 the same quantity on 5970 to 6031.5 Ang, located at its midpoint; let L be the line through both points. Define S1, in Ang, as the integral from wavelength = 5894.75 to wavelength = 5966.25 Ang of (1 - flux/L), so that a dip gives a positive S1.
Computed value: 4.1 Ang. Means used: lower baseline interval 15.9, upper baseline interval 16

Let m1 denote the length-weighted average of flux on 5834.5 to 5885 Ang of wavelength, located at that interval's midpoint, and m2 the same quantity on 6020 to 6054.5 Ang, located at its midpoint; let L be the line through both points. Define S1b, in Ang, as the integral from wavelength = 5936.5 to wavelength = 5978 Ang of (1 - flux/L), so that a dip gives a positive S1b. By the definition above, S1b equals 2.3 Ang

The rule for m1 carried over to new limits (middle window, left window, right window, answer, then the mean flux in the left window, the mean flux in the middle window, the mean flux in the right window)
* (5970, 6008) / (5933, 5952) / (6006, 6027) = -0.02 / 15.6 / 15.9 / 15.7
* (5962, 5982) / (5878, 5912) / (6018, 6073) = -0.05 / 13.3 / 15.6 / 16.5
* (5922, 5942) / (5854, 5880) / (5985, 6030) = 0.03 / 16.1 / 15.5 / 15.9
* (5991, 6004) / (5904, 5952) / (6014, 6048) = 0.02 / 15.3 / 15.7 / 16.4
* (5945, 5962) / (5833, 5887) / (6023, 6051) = 0.07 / 16.3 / 15.5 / 16.7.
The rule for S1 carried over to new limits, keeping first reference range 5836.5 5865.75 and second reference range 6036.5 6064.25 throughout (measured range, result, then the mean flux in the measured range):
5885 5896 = 2.6 Ang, 12.7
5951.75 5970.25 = 0.9 Ang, 15.7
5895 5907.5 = 3.4 Ang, 12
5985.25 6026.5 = 1.8 Ang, 15.7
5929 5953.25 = 1.7 Ang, 15.3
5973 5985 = 0.1 Ang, 16.2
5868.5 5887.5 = 0.6 Ang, 16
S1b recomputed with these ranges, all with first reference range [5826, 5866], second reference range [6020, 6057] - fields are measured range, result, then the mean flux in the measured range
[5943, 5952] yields 0.7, 15.2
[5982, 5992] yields 0.1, 16.4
